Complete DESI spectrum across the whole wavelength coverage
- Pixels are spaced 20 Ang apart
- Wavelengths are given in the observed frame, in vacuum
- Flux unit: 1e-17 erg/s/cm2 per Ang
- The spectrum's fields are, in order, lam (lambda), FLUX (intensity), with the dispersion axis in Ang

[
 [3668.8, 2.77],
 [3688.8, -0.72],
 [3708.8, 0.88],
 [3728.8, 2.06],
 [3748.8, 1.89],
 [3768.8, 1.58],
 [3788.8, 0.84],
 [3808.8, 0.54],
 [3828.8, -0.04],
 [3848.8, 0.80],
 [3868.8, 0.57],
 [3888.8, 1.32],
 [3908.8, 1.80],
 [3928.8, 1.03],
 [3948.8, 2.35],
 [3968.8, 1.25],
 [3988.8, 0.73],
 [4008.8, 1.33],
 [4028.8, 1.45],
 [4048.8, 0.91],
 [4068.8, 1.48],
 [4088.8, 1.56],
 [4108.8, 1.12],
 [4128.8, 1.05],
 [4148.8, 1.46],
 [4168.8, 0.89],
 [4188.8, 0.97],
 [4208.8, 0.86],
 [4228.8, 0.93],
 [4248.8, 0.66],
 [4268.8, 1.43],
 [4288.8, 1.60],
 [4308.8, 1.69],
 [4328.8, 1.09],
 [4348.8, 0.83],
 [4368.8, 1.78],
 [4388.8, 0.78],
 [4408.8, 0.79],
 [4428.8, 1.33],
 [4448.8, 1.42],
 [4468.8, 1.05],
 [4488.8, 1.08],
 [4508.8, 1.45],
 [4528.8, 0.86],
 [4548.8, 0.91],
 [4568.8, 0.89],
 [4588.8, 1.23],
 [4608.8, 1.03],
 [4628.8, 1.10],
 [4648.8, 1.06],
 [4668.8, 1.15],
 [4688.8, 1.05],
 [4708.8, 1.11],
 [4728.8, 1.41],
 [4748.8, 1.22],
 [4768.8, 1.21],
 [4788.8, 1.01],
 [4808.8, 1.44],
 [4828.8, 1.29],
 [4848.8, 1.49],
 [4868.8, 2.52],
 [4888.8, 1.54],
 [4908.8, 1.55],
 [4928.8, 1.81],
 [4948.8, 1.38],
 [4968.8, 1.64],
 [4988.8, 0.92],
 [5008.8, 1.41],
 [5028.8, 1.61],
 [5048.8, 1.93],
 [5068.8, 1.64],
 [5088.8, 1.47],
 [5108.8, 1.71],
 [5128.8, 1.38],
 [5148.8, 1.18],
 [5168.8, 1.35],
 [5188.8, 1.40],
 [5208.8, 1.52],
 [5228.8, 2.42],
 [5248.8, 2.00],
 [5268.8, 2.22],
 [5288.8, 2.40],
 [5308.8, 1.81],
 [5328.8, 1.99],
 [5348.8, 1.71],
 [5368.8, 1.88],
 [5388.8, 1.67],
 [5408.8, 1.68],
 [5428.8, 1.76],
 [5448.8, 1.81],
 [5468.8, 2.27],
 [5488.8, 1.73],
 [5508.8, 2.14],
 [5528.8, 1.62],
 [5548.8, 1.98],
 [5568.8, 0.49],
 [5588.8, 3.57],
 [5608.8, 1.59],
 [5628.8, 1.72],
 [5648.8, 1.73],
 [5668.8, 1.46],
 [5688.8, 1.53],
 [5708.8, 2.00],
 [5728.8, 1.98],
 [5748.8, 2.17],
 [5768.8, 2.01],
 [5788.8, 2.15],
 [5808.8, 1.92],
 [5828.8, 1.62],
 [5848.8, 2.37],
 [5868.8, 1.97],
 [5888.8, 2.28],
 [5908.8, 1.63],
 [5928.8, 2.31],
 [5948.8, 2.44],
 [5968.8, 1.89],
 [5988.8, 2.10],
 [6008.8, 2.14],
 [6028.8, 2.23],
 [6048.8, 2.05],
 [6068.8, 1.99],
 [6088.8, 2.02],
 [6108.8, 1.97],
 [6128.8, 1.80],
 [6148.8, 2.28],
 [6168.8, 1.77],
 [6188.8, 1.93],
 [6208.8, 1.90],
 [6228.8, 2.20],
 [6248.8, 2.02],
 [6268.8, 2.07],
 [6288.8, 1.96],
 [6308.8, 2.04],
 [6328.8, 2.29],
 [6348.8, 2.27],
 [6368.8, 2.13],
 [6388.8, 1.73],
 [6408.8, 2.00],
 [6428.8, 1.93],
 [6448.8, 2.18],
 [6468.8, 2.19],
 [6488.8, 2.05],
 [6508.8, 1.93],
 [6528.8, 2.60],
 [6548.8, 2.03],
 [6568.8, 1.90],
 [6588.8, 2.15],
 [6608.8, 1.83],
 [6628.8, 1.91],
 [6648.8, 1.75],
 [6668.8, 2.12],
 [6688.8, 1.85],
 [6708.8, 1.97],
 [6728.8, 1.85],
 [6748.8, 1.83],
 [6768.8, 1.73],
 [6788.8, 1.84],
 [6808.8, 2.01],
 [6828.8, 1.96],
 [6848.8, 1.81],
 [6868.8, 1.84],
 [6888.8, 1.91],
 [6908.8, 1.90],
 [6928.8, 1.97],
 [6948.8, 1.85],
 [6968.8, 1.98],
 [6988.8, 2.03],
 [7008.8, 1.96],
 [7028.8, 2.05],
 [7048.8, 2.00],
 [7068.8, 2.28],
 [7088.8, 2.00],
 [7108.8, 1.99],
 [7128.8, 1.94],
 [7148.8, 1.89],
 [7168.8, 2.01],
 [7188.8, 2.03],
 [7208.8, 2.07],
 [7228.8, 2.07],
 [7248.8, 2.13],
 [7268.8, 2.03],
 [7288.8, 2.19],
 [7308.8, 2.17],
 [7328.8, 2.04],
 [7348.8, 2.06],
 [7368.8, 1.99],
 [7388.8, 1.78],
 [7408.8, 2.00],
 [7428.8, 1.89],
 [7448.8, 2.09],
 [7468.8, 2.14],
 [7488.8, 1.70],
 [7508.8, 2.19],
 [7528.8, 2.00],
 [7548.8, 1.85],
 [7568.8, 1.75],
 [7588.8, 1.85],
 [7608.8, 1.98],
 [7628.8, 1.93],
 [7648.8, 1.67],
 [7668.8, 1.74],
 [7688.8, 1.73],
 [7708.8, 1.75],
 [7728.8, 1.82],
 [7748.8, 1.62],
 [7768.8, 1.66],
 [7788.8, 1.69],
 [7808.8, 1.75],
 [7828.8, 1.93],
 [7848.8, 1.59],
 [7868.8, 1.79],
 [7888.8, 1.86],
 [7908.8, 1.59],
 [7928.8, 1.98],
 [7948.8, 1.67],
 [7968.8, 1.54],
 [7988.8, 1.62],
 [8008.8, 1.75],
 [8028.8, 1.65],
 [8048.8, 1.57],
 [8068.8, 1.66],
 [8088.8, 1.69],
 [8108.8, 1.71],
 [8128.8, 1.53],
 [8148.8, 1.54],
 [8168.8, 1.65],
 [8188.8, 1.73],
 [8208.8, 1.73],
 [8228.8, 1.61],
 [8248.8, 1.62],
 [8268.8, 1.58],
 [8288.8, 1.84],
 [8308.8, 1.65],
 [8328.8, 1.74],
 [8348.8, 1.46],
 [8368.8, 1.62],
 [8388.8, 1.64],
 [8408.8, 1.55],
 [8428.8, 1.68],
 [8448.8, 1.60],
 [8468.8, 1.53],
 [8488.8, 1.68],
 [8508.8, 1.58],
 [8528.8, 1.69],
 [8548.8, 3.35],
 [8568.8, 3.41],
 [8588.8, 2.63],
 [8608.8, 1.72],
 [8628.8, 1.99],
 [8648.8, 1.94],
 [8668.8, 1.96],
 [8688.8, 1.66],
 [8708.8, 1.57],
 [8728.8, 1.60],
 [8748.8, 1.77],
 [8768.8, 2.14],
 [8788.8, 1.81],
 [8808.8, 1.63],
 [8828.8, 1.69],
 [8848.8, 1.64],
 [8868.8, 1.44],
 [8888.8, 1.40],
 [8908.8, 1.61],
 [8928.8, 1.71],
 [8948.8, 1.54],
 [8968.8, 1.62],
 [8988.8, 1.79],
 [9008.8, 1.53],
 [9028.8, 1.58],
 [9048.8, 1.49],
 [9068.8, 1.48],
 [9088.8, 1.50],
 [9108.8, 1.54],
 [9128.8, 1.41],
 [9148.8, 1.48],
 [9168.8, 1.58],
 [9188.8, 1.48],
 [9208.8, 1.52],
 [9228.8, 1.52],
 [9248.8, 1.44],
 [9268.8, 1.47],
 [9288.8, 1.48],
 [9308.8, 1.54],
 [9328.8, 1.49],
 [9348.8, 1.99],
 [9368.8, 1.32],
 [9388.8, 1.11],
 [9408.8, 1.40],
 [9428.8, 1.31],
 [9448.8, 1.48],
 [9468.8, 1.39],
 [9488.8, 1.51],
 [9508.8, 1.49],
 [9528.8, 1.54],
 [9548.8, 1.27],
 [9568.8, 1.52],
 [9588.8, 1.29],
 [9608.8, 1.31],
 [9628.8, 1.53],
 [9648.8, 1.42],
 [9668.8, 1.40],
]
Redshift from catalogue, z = 0.30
